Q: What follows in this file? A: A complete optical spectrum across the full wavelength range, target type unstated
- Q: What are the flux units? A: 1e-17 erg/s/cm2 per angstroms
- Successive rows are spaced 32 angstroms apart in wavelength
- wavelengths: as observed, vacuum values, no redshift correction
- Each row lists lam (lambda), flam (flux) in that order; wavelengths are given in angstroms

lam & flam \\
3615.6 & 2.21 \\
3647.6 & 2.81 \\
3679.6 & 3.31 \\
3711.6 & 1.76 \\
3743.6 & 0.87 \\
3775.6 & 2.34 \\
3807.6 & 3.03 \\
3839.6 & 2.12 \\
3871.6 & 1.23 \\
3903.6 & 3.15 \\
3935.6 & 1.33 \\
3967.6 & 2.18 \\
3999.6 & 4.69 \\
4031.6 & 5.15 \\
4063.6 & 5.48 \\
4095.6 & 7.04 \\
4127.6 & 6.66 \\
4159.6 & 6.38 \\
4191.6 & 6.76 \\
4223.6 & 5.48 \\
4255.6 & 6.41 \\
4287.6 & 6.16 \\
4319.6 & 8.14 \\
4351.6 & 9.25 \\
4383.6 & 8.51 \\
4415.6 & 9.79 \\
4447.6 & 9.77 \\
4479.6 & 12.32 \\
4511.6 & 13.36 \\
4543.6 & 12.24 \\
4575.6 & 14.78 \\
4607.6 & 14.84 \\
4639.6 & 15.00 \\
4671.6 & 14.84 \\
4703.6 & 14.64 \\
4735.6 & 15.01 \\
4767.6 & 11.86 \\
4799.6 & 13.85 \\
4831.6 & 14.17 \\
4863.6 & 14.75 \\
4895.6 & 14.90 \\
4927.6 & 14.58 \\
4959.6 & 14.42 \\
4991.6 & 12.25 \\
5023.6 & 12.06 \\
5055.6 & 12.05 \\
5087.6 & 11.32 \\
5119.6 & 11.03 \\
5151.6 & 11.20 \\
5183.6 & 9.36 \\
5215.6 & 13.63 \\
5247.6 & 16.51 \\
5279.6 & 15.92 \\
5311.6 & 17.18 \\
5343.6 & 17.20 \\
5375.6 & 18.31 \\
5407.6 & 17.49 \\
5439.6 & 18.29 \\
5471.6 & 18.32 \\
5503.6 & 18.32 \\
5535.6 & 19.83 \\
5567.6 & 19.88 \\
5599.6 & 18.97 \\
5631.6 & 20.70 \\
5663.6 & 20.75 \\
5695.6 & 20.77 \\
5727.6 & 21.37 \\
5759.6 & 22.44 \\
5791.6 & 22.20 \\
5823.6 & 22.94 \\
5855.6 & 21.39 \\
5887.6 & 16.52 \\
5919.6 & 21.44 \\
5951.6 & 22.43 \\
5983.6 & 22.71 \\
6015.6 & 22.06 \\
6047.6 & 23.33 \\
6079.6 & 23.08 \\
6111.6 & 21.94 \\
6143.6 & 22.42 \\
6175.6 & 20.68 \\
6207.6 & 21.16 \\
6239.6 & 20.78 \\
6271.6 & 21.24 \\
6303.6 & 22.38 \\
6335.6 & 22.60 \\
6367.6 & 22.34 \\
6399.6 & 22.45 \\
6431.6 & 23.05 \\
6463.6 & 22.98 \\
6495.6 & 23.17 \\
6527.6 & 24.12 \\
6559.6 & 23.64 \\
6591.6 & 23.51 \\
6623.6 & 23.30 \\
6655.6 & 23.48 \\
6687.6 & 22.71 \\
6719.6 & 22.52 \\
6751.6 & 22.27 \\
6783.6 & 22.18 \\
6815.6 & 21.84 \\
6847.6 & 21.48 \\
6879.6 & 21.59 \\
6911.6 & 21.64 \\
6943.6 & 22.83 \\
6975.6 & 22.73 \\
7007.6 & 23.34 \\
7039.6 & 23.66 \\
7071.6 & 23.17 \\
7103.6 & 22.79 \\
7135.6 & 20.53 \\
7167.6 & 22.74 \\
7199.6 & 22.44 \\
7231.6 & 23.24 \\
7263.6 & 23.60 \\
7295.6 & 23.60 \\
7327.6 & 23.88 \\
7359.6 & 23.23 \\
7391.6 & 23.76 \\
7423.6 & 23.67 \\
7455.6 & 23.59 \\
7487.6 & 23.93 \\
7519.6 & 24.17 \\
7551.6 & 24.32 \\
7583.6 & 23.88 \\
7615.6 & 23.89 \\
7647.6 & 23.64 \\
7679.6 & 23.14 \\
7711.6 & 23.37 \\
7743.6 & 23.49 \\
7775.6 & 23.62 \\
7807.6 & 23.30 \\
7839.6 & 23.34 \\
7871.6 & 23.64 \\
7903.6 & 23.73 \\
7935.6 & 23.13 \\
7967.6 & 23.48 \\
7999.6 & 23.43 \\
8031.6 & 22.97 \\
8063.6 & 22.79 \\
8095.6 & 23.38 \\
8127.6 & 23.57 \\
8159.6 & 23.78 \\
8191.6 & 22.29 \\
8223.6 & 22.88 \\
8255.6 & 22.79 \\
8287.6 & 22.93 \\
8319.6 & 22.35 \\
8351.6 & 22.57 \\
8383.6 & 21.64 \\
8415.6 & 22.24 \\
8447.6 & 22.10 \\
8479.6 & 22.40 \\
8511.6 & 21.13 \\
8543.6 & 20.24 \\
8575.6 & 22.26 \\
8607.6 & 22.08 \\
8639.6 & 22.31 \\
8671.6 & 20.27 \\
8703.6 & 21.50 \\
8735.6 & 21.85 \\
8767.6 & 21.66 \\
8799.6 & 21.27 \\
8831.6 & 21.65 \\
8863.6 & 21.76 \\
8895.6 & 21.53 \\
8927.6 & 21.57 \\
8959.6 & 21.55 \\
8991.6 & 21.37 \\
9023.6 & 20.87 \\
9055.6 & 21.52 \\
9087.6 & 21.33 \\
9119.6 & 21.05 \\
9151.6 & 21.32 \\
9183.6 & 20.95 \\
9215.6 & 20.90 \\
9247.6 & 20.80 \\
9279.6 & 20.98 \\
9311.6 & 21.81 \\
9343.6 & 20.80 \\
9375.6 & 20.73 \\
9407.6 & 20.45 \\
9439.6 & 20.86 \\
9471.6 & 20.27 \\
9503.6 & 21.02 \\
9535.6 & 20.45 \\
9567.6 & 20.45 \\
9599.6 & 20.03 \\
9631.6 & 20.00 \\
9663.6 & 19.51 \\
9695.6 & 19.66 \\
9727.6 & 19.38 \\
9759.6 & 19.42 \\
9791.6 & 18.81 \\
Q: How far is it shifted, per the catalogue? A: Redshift 0.000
